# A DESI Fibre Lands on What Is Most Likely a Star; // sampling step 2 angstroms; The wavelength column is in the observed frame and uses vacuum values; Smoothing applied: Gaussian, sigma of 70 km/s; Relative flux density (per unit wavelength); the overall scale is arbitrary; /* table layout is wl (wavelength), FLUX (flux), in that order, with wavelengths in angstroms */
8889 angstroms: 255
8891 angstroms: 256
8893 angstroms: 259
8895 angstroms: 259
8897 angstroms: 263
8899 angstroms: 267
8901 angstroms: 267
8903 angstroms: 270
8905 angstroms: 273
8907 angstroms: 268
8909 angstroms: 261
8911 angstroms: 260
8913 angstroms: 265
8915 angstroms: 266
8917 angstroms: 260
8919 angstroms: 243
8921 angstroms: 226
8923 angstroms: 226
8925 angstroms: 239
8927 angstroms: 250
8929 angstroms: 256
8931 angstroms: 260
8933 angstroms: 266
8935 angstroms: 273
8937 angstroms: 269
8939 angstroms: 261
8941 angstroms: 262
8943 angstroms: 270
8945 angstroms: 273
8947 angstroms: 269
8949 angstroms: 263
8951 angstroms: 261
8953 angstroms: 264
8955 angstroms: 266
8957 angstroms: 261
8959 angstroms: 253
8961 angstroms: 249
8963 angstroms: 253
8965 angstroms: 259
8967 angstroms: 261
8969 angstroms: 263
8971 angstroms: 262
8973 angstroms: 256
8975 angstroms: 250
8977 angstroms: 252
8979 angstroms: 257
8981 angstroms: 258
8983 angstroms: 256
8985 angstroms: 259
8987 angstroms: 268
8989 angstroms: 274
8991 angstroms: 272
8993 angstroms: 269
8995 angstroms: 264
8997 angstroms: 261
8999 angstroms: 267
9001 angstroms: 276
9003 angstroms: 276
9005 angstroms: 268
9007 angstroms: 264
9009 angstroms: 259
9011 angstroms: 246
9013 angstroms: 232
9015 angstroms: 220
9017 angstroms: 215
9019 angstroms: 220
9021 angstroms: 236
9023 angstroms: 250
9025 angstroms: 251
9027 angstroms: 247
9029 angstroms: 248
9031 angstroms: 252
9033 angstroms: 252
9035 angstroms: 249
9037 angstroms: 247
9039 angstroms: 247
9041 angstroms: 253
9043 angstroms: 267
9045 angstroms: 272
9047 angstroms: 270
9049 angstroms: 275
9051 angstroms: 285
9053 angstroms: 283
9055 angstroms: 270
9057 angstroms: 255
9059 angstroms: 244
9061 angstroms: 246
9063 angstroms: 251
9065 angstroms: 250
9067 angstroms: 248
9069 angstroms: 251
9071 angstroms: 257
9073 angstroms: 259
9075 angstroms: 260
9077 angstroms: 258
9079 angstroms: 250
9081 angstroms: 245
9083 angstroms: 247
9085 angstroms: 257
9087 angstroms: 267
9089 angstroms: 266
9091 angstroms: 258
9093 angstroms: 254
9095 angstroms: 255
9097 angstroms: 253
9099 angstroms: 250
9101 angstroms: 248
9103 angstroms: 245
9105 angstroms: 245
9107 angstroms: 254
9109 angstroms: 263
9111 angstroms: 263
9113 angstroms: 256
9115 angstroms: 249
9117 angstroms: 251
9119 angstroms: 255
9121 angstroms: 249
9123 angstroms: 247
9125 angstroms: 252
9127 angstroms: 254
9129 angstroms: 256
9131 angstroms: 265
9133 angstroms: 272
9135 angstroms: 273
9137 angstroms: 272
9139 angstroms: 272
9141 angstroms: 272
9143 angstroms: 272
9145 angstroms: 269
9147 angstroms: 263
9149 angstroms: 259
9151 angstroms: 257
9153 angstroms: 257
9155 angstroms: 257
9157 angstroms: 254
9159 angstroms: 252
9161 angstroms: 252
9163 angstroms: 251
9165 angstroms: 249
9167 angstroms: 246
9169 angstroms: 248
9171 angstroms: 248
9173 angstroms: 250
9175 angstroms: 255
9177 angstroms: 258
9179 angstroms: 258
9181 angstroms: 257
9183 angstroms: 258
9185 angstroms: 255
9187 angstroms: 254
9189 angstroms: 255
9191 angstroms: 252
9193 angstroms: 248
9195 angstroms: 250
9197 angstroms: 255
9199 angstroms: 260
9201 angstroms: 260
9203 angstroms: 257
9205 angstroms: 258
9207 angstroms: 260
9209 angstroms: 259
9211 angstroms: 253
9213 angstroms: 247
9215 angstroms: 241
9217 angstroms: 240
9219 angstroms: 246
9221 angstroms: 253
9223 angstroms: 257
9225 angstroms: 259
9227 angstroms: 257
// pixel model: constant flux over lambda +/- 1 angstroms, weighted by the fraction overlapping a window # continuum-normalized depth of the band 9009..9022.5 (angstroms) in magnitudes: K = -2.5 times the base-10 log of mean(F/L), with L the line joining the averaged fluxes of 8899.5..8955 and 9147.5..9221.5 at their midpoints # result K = 0.12 mag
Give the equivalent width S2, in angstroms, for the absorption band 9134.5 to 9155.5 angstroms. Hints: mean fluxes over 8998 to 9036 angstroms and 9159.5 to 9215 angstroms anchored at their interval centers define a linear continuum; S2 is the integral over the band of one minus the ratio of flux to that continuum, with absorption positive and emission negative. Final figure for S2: -1.1 angstroms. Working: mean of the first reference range 249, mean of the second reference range 254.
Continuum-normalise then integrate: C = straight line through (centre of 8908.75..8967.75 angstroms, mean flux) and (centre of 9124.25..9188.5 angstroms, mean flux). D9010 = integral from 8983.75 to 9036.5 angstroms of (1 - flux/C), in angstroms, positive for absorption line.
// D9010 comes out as 0.9 angstroms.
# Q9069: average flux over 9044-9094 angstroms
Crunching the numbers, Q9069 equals 259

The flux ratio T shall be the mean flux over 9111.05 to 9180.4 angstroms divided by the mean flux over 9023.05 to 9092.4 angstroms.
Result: 1.00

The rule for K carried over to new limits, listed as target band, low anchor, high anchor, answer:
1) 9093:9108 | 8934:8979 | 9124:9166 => 0.046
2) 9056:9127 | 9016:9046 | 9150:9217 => -0.015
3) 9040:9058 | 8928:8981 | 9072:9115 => -0.055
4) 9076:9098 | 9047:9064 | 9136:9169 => 0.029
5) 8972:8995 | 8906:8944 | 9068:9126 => -0.022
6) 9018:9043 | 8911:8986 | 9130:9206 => 0.047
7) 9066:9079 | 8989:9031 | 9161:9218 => -0.010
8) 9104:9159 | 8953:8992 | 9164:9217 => -0.019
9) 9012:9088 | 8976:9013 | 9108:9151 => 0.041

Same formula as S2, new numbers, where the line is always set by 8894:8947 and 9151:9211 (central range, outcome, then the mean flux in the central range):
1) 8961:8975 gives 0.1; 258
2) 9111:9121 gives 0.1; 253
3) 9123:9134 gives -0.1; 259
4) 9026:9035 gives 0.3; 250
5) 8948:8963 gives 0.0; 259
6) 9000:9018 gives 0.5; 251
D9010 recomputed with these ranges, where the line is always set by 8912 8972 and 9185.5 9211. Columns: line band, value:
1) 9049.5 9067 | -0.2 angstroms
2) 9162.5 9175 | 0.3 angstroms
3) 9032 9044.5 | 0.2 angstroms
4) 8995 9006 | -0.5 angstroms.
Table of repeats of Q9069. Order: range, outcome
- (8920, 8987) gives 258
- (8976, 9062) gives 257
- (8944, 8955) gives 266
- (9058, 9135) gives 254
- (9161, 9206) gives 254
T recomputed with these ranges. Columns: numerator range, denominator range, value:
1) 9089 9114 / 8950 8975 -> 0.98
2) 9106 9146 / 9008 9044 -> 1.07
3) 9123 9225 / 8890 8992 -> 0.99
